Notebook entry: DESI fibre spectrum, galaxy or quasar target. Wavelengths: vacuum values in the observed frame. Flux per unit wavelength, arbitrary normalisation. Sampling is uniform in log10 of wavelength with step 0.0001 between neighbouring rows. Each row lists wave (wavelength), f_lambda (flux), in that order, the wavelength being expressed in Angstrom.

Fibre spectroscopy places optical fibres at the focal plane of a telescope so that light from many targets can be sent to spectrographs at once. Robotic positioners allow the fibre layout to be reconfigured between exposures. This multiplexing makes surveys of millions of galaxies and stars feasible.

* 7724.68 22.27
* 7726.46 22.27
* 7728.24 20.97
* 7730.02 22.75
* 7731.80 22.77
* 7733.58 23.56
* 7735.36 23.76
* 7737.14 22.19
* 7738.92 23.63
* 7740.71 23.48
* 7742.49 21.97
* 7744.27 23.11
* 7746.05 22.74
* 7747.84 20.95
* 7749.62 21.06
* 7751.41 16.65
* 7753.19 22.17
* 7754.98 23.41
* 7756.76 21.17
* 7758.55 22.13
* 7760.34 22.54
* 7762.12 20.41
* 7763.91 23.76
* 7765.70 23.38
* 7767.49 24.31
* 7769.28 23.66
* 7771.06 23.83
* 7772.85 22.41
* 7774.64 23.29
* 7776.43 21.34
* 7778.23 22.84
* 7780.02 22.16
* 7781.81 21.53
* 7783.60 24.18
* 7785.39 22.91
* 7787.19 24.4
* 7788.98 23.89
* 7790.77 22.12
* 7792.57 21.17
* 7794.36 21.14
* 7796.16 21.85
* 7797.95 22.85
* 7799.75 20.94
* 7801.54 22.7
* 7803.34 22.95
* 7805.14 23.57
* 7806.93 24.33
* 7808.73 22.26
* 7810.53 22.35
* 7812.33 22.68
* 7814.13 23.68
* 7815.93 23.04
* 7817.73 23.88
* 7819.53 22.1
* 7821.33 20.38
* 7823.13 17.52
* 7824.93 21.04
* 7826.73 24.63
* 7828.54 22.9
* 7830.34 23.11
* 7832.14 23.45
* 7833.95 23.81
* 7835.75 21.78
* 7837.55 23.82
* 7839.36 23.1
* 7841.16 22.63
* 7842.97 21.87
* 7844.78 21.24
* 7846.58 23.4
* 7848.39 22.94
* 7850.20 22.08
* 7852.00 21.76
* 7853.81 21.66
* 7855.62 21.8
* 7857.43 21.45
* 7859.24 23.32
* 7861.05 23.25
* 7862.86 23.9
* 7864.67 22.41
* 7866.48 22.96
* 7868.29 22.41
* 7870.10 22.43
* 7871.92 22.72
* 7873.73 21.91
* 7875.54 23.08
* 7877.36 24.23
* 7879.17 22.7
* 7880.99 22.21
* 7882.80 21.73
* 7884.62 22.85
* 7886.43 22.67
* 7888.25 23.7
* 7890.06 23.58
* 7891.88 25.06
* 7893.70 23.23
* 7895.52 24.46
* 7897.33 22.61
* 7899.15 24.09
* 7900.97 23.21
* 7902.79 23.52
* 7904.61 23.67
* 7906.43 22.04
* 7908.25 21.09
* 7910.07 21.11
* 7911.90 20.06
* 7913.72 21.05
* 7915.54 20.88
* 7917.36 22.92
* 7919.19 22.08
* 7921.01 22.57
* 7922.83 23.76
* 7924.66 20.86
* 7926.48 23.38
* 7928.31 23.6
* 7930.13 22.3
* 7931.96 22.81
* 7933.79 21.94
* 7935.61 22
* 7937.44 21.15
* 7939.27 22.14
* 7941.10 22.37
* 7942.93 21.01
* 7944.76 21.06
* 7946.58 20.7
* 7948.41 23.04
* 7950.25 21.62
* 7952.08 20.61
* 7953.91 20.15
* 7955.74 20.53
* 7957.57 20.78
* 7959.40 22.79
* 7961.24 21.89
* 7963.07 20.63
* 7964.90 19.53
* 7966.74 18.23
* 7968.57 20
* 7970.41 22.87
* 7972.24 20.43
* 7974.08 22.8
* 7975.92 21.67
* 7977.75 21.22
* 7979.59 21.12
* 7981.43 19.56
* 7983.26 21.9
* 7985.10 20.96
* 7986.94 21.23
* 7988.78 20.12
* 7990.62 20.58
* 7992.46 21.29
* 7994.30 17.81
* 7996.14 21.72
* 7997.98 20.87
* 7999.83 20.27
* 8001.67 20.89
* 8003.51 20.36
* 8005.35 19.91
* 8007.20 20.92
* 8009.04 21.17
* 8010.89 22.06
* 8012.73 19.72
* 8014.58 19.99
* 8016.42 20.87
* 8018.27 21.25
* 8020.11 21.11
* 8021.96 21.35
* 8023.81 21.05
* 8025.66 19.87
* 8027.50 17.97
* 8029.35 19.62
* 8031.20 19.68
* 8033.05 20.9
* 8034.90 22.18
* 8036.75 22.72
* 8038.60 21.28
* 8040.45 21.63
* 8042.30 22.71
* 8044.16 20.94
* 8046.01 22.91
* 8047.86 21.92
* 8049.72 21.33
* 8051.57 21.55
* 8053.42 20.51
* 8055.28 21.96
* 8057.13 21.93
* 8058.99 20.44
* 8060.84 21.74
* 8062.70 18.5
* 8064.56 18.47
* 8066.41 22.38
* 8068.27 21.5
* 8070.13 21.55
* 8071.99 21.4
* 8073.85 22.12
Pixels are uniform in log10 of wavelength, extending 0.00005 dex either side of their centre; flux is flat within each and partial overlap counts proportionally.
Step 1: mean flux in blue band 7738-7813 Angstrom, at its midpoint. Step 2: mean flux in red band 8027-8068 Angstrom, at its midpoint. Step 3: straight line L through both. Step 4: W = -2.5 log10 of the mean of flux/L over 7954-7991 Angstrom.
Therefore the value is 0.03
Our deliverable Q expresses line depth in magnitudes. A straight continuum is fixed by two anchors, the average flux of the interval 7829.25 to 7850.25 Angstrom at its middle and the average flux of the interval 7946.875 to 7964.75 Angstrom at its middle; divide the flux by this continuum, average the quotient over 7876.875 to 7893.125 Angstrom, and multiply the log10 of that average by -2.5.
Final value -0.05 mag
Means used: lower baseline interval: 22.8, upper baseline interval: 21.2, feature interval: 23.2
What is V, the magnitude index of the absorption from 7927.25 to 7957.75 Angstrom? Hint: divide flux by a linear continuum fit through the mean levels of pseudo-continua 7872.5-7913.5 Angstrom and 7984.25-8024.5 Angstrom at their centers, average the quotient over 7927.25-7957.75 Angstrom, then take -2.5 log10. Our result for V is 0.01 mag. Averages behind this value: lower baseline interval 22.8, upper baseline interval 20.7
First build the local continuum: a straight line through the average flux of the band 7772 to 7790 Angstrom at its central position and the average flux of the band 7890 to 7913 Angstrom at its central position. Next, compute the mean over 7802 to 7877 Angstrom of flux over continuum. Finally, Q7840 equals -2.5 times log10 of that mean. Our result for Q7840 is 0.014 mag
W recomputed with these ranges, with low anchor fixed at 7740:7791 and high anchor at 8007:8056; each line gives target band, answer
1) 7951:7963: 0.019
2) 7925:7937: -0.045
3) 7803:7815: -0.042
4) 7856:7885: -0.038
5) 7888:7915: -0.050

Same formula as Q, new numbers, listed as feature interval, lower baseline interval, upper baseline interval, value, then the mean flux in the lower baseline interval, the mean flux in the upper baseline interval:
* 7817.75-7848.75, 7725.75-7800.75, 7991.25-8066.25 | -0.02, 22.4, 20.9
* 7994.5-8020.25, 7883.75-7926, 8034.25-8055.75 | 0.07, 22.7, 21.8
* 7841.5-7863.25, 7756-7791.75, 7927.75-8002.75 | -0.01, 22.8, 21.2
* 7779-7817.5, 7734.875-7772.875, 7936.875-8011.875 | -0.03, 22.4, 21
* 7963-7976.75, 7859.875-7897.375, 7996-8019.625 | 0.03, 23.1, 20.7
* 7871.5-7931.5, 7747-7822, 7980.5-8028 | -0.06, 22.4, 20.6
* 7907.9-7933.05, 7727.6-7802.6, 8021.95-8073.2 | -0.02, 22.4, 21.1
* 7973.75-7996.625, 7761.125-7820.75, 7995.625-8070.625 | 0.02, 22.8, 21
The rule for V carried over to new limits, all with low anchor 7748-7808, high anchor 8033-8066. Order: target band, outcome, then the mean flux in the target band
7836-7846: -0.016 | 22.5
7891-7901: -0.088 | 23.8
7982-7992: 0.034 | 20.9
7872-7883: -0.033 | 22.7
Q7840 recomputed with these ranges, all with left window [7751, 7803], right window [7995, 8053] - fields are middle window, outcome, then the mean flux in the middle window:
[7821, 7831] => 0.03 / 21.6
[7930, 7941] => -0.03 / 22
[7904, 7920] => 0.00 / 21.6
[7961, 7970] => 0.07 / 20.1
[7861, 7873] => -0.04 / 22.8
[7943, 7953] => 0.00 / 21.4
